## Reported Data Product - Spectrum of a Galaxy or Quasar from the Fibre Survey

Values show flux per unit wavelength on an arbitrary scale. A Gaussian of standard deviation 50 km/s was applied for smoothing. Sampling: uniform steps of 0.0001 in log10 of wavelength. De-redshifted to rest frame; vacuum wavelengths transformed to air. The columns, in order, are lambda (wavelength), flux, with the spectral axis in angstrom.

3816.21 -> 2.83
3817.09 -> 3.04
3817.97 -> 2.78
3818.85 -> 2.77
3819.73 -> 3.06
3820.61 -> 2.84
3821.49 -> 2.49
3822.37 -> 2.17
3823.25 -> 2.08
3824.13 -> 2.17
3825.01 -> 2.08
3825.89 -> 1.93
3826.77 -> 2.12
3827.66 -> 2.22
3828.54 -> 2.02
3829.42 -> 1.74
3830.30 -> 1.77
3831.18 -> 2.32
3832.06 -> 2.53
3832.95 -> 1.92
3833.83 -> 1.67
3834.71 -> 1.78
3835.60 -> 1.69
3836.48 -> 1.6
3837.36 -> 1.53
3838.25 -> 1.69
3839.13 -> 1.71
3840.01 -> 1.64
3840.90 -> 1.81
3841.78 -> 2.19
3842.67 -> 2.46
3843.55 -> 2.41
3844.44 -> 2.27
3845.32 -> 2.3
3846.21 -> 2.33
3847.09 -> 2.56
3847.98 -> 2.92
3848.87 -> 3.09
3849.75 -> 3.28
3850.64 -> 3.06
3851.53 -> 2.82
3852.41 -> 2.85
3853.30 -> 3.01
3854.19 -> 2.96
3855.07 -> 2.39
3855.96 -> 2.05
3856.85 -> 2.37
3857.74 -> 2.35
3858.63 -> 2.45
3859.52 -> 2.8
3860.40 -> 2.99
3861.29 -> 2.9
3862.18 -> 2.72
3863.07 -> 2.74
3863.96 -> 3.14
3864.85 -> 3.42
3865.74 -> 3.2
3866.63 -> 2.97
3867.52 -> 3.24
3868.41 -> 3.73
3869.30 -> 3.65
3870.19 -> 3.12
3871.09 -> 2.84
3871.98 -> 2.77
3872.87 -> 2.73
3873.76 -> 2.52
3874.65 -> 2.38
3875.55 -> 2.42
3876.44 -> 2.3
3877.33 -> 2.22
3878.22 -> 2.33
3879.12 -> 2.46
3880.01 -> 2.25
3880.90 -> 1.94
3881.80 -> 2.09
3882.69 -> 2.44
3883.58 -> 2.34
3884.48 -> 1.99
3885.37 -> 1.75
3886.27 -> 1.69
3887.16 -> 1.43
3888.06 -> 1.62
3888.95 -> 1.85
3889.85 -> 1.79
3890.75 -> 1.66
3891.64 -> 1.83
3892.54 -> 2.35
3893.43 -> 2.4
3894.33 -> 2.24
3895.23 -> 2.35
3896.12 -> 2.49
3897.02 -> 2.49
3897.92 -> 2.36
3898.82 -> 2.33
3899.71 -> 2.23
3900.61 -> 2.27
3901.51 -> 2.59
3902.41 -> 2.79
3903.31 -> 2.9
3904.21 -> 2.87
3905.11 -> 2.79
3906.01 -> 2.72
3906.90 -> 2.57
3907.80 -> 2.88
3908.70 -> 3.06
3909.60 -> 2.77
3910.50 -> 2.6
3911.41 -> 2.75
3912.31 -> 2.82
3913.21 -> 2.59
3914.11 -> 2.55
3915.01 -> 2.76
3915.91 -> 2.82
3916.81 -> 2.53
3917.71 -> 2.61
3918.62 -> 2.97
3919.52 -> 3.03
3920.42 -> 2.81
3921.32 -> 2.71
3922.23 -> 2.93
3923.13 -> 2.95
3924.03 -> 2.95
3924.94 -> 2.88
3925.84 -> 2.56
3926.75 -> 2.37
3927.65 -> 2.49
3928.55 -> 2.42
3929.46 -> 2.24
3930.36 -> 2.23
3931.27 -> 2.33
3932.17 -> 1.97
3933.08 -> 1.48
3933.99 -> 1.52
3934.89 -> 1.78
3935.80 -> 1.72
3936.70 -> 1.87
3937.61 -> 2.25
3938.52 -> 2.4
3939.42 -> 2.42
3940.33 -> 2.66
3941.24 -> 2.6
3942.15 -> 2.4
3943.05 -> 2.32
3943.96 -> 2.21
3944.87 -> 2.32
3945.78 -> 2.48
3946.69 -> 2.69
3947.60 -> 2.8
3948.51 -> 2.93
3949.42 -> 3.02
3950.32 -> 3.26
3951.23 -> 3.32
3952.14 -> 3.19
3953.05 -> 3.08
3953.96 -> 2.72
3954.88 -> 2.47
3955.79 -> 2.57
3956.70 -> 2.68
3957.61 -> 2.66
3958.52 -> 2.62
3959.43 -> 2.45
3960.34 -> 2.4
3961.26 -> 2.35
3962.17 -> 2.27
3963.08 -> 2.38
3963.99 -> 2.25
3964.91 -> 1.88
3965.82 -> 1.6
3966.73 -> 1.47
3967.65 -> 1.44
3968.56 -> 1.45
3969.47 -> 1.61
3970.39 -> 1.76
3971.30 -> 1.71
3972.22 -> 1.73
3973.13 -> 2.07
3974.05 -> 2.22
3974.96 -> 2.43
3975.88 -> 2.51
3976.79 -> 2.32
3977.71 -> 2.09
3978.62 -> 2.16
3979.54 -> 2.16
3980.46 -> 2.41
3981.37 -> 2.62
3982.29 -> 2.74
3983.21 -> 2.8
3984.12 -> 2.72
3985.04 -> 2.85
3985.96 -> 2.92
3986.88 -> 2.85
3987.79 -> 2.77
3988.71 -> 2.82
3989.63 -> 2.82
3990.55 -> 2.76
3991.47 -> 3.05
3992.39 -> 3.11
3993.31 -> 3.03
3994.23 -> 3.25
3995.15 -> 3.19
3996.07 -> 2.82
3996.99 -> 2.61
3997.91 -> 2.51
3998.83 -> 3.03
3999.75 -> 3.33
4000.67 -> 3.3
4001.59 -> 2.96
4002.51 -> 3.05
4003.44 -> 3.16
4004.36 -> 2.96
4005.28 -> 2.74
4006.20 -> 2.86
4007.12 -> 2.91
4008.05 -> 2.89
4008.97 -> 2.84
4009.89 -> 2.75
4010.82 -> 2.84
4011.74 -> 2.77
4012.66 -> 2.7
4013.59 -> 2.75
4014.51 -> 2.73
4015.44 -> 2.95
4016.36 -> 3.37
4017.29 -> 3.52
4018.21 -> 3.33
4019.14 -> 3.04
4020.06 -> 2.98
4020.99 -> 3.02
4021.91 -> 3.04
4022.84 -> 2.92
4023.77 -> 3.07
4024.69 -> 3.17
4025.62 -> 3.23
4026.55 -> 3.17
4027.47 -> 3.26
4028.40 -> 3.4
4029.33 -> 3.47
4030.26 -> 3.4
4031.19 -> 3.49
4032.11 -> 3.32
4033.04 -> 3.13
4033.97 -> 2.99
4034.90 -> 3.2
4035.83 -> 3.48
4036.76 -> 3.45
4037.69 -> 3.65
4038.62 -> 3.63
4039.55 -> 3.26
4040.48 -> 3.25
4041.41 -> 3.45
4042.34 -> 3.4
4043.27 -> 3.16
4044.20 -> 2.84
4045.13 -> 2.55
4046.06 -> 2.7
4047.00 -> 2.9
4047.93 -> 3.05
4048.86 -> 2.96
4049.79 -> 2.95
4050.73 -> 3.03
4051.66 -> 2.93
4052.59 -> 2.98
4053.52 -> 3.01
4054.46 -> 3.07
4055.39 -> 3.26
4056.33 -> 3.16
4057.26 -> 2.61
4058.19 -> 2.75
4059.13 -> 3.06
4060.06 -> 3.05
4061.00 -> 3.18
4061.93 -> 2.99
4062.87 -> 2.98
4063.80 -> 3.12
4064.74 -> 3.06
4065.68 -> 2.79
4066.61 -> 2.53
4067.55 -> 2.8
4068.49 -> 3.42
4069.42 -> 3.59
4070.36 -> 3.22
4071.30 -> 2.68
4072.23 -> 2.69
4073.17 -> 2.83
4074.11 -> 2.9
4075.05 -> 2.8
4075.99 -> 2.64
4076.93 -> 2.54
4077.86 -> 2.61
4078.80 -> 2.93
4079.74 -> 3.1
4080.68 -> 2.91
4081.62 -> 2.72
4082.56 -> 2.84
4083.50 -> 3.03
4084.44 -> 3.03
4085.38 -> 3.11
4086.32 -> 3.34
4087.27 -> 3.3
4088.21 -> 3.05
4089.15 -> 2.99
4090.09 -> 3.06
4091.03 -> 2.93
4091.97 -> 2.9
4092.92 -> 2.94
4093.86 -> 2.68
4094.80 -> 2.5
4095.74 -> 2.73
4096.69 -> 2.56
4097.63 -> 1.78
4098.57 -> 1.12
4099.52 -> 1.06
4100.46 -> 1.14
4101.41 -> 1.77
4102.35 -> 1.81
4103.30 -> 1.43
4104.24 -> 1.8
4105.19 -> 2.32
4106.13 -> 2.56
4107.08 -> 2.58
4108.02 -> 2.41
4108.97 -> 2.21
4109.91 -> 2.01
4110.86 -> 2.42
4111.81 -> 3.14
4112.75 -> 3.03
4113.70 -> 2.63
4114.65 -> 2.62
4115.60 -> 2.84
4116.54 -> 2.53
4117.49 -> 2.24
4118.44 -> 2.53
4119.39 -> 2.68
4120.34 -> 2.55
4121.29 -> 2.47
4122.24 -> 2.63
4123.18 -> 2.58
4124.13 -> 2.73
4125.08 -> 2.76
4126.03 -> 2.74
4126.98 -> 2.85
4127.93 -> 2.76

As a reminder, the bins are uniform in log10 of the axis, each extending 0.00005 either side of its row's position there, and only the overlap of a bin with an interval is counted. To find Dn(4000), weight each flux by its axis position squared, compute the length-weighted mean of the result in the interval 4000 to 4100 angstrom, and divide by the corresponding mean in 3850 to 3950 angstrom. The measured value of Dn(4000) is 1.27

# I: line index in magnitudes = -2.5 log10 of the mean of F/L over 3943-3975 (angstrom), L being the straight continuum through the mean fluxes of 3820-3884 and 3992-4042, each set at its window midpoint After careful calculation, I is 0.22 mag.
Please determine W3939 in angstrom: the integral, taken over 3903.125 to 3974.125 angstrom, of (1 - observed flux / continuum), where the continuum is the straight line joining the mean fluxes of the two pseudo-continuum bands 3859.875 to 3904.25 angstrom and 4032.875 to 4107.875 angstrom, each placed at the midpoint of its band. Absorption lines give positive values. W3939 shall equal 3.5 angstrom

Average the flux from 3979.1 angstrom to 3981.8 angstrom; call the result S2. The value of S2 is 2.4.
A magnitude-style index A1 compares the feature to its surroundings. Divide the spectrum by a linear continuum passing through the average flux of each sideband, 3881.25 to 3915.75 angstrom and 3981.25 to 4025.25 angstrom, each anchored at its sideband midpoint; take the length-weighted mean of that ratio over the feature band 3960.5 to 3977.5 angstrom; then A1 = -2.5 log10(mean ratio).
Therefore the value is 0.36 mag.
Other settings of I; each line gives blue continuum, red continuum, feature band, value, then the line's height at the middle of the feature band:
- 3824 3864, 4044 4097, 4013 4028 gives -0.11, 2.8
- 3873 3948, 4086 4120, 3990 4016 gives -0.21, 2.41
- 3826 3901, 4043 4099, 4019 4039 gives -0.17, 2.78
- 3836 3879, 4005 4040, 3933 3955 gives 0.16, 2.88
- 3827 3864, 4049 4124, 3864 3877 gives -0.23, 2.38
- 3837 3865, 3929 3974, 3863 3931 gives -0.06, 2.42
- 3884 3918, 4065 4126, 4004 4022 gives -0.17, 2.52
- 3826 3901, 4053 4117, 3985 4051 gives -0.18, 2.6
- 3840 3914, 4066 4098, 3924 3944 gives 0.17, 2.63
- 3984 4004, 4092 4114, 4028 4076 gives -0.20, 2.56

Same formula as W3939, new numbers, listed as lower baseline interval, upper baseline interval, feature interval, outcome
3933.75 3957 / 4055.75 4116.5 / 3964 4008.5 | 0.5 angstrom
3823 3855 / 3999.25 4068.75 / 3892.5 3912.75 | -0.7 angstrom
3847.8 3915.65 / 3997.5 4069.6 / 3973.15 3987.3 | 1.9 angstrom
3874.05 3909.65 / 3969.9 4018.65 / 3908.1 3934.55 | -1.6 angstrom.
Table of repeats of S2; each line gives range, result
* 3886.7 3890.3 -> 1.67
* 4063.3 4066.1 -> 2.99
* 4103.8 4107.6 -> 2.32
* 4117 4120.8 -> 2.5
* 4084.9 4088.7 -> 3.19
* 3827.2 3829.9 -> 1.99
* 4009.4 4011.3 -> 2.8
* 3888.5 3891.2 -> 1.77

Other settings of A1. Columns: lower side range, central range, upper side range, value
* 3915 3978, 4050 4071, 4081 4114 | -0.22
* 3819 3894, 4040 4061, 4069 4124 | -0.18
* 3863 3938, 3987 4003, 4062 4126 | -0.16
